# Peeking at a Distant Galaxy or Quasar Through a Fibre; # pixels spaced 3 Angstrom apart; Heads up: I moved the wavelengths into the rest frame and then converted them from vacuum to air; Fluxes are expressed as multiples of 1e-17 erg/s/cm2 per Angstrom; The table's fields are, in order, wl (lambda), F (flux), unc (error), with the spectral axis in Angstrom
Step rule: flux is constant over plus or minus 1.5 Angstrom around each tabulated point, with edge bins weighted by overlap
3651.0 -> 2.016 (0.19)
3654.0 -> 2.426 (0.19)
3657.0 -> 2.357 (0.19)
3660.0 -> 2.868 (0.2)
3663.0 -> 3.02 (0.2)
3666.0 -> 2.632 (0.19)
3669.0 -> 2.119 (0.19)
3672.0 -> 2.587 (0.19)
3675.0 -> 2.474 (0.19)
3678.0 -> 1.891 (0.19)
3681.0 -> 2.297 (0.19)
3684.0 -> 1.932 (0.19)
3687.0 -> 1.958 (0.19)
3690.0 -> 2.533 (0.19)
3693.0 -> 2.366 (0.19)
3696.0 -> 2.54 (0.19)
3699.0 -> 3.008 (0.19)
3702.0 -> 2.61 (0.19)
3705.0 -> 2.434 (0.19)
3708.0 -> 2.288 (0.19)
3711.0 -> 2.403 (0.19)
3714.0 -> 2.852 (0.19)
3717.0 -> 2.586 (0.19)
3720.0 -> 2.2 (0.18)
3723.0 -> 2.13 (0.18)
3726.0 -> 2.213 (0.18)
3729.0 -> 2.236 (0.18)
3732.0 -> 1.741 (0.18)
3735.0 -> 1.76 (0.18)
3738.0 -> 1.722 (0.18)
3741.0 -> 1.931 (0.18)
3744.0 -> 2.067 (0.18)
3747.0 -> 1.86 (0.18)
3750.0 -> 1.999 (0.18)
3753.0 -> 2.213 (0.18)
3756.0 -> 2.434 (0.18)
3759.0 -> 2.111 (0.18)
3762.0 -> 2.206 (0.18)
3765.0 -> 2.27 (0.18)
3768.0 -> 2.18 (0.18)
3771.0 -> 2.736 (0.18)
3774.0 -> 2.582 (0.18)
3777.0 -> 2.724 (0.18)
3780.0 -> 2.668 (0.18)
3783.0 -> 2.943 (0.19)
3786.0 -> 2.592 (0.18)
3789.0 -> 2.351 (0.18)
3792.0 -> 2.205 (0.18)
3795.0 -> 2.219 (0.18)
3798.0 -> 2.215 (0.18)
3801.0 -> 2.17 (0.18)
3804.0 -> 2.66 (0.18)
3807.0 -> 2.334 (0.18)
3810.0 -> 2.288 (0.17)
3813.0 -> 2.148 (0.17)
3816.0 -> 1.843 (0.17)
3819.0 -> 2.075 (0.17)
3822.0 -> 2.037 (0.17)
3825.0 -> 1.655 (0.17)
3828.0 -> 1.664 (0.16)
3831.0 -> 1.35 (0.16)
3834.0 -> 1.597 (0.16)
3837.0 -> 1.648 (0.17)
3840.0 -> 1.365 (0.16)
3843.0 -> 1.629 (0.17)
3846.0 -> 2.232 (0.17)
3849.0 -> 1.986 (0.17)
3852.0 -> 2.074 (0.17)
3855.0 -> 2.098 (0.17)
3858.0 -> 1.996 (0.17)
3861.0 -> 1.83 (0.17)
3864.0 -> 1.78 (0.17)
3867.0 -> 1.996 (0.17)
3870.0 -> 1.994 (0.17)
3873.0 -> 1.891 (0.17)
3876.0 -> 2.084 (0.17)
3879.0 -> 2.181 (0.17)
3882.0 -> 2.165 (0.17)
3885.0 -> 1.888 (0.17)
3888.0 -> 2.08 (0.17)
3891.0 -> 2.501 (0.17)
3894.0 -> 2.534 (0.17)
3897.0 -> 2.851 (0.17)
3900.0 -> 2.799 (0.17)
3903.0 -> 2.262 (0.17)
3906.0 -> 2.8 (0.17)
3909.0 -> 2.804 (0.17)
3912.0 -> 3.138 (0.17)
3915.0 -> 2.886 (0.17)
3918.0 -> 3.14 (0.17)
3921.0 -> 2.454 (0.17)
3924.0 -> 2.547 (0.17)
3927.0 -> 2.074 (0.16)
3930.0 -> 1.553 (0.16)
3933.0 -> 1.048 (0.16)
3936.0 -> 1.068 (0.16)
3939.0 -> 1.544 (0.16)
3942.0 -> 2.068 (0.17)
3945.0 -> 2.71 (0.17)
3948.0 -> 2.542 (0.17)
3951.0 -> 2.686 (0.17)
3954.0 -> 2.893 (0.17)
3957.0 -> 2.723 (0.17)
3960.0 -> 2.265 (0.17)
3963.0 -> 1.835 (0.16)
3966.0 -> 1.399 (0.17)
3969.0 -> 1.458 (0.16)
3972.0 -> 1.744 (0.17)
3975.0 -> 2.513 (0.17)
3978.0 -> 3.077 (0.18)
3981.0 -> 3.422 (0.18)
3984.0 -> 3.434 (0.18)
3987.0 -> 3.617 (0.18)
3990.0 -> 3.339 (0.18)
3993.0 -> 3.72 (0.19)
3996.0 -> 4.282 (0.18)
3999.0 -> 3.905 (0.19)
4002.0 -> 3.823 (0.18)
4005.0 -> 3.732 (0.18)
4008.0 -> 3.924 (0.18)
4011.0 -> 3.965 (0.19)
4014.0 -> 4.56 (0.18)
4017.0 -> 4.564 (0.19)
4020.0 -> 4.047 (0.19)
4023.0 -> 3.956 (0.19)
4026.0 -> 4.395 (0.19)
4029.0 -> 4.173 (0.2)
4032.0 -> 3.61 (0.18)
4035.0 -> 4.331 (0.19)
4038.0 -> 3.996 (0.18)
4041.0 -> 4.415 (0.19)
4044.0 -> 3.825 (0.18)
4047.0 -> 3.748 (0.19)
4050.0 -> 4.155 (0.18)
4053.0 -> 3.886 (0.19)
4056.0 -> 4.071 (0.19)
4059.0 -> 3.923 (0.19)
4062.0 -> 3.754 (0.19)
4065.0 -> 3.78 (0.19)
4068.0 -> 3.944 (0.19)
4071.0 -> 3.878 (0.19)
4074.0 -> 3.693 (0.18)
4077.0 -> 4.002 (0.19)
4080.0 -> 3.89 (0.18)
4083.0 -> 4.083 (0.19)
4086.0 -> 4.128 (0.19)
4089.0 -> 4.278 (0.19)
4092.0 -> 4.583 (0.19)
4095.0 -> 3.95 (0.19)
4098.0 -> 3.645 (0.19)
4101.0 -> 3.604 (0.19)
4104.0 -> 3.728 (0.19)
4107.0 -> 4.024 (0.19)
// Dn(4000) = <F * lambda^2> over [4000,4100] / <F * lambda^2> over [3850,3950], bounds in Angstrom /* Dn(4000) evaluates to 1.9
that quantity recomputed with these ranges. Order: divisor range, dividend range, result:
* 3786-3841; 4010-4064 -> 2.27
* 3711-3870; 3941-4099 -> 1.89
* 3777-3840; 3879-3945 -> 1.14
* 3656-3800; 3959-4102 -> 1.84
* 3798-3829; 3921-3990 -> 1.19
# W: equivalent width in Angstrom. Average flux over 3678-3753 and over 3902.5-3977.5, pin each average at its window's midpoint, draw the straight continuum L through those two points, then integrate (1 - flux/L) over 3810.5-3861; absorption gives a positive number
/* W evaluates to 9.0 Angstrom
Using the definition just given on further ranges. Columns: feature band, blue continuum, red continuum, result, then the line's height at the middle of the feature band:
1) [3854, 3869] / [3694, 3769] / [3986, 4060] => 5.4 Angstrom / 3.03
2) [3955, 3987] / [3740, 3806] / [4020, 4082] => 9.7 Angstrom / 3.5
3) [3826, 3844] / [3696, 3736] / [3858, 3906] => 5.6 Angstrom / 2.25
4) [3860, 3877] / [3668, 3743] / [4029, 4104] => 6.2 Angstrom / 3.04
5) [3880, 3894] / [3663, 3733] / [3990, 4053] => 4.8 Angstrom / 3.34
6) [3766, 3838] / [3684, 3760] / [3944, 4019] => 8.5 Angstrom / 2.52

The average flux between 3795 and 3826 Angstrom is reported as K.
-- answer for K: 2.15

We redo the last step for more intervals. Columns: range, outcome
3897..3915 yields 2.78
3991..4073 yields 4.01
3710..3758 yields 2.14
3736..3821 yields 2.27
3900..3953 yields 2.33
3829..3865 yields 1.8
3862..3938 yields 2.25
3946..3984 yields 2.43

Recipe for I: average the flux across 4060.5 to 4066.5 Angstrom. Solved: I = 3.77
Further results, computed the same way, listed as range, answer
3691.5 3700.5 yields 2.64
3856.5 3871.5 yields 1.92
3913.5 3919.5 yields 3.01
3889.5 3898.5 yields 2.63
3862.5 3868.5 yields 1.89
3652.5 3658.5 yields 2.39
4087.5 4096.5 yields 4.27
